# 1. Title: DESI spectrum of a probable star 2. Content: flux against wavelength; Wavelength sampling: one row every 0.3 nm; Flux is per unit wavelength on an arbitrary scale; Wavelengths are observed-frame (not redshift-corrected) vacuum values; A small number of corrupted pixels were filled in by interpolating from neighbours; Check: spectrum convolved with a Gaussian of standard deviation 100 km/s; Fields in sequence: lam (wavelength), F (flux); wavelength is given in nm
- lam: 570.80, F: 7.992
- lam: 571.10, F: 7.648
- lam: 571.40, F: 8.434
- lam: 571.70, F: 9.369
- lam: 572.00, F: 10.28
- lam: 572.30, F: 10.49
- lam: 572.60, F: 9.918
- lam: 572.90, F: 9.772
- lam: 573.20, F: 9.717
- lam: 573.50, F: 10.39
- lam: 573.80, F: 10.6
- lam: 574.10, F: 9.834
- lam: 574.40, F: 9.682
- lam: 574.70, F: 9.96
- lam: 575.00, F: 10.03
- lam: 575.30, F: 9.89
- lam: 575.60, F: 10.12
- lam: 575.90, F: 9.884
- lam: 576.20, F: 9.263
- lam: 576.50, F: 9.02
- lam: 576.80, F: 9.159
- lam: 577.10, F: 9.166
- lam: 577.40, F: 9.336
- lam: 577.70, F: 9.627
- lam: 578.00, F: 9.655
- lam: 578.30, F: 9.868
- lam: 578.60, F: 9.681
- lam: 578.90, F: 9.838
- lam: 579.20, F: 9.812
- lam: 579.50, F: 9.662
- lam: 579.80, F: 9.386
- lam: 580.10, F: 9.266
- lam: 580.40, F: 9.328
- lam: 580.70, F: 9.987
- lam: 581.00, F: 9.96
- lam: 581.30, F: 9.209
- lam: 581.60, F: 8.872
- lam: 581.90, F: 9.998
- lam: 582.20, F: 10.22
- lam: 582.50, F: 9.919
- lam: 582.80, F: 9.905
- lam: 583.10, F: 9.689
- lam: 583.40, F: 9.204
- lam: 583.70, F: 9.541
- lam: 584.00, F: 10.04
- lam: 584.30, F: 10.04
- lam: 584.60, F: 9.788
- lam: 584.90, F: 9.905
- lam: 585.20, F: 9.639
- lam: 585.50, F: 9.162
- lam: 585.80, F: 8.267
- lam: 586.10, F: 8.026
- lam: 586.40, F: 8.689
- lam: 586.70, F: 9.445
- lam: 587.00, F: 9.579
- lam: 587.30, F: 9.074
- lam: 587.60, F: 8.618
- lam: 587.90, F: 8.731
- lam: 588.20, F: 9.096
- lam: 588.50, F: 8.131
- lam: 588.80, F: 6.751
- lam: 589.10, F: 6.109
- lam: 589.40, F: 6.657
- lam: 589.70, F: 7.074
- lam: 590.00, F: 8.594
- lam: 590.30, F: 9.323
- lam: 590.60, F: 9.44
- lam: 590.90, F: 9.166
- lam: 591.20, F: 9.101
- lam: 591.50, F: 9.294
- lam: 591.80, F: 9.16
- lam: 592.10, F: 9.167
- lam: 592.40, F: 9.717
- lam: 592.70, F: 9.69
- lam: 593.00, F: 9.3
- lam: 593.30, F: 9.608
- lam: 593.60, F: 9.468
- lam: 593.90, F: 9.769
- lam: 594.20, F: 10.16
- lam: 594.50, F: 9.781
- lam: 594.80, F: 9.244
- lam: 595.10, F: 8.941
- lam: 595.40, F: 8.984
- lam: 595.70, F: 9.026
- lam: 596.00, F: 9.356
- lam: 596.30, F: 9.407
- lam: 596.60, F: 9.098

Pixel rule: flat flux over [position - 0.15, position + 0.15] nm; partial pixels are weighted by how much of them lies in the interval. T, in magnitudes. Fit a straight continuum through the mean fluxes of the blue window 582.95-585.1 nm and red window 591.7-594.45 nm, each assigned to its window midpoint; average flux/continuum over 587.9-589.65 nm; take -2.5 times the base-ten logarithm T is 0.281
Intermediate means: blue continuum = 9.74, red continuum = 9.58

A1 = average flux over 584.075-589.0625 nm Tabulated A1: 8.89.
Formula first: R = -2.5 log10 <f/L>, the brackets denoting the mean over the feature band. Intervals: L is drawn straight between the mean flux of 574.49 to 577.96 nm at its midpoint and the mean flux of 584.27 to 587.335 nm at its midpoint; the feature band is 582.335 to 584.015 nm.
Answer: -0.043 mag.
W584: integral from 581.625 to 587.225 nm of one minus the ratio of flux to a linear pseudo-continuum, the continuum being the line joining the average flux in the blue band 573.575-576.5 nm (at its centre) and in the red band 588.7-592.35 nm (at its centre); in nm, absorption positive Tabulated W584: -0.32 nm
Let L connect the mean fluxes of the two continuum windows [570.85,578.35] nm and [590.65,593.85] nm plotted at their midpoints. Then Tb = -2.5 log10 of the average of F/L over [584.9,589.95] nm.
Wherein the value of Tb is 0.13 mag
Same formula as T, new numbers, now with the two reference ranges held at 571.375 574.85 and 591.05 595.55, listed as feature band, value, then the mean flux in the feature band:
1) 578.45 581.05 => 0.01 mag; 9.65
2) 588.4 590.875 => 0.21 mag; 7.82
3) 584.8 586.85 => 0.07 mag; 9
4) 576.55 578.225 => 0.05 mag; 9.39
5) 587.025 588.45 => 0.08 mag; 8.89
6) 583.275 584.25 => 0.00 mag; 9.65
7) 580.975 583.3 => 0.00 mag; 9.7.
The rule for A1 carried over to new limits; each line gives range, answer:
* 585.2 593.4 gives 8.71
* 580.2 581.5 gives 9.58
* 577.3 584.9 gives 9.68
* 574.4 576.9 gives 9.68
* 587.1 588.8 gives 8.58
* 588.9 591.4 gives 8.18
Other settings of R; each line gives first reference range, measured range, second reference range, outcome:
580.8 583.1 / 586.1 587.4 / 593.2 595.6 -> 0.07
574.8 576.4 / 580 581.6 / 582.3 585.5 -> 0.03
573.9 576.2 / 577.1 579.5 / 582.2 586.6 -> 0.01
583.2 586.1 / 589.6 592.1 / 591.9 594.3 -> 0.07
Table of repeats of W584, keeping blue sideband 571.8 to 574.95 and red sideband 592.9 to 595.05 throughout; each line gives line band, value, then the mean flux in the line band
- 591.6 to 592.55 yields 0.03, 9.35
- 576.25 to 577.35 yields 0.09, 9.15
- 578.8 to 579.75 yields 0.02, 9.73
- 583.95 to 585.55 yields 0.00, 9.78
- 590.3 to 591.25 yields 0.04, 9.26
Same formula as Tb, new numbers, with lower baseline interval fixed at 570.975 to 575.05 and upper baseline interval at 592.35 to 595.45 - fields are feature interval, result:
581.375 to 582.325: 0.00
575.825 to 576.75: 0.04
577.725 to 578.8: -0.01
